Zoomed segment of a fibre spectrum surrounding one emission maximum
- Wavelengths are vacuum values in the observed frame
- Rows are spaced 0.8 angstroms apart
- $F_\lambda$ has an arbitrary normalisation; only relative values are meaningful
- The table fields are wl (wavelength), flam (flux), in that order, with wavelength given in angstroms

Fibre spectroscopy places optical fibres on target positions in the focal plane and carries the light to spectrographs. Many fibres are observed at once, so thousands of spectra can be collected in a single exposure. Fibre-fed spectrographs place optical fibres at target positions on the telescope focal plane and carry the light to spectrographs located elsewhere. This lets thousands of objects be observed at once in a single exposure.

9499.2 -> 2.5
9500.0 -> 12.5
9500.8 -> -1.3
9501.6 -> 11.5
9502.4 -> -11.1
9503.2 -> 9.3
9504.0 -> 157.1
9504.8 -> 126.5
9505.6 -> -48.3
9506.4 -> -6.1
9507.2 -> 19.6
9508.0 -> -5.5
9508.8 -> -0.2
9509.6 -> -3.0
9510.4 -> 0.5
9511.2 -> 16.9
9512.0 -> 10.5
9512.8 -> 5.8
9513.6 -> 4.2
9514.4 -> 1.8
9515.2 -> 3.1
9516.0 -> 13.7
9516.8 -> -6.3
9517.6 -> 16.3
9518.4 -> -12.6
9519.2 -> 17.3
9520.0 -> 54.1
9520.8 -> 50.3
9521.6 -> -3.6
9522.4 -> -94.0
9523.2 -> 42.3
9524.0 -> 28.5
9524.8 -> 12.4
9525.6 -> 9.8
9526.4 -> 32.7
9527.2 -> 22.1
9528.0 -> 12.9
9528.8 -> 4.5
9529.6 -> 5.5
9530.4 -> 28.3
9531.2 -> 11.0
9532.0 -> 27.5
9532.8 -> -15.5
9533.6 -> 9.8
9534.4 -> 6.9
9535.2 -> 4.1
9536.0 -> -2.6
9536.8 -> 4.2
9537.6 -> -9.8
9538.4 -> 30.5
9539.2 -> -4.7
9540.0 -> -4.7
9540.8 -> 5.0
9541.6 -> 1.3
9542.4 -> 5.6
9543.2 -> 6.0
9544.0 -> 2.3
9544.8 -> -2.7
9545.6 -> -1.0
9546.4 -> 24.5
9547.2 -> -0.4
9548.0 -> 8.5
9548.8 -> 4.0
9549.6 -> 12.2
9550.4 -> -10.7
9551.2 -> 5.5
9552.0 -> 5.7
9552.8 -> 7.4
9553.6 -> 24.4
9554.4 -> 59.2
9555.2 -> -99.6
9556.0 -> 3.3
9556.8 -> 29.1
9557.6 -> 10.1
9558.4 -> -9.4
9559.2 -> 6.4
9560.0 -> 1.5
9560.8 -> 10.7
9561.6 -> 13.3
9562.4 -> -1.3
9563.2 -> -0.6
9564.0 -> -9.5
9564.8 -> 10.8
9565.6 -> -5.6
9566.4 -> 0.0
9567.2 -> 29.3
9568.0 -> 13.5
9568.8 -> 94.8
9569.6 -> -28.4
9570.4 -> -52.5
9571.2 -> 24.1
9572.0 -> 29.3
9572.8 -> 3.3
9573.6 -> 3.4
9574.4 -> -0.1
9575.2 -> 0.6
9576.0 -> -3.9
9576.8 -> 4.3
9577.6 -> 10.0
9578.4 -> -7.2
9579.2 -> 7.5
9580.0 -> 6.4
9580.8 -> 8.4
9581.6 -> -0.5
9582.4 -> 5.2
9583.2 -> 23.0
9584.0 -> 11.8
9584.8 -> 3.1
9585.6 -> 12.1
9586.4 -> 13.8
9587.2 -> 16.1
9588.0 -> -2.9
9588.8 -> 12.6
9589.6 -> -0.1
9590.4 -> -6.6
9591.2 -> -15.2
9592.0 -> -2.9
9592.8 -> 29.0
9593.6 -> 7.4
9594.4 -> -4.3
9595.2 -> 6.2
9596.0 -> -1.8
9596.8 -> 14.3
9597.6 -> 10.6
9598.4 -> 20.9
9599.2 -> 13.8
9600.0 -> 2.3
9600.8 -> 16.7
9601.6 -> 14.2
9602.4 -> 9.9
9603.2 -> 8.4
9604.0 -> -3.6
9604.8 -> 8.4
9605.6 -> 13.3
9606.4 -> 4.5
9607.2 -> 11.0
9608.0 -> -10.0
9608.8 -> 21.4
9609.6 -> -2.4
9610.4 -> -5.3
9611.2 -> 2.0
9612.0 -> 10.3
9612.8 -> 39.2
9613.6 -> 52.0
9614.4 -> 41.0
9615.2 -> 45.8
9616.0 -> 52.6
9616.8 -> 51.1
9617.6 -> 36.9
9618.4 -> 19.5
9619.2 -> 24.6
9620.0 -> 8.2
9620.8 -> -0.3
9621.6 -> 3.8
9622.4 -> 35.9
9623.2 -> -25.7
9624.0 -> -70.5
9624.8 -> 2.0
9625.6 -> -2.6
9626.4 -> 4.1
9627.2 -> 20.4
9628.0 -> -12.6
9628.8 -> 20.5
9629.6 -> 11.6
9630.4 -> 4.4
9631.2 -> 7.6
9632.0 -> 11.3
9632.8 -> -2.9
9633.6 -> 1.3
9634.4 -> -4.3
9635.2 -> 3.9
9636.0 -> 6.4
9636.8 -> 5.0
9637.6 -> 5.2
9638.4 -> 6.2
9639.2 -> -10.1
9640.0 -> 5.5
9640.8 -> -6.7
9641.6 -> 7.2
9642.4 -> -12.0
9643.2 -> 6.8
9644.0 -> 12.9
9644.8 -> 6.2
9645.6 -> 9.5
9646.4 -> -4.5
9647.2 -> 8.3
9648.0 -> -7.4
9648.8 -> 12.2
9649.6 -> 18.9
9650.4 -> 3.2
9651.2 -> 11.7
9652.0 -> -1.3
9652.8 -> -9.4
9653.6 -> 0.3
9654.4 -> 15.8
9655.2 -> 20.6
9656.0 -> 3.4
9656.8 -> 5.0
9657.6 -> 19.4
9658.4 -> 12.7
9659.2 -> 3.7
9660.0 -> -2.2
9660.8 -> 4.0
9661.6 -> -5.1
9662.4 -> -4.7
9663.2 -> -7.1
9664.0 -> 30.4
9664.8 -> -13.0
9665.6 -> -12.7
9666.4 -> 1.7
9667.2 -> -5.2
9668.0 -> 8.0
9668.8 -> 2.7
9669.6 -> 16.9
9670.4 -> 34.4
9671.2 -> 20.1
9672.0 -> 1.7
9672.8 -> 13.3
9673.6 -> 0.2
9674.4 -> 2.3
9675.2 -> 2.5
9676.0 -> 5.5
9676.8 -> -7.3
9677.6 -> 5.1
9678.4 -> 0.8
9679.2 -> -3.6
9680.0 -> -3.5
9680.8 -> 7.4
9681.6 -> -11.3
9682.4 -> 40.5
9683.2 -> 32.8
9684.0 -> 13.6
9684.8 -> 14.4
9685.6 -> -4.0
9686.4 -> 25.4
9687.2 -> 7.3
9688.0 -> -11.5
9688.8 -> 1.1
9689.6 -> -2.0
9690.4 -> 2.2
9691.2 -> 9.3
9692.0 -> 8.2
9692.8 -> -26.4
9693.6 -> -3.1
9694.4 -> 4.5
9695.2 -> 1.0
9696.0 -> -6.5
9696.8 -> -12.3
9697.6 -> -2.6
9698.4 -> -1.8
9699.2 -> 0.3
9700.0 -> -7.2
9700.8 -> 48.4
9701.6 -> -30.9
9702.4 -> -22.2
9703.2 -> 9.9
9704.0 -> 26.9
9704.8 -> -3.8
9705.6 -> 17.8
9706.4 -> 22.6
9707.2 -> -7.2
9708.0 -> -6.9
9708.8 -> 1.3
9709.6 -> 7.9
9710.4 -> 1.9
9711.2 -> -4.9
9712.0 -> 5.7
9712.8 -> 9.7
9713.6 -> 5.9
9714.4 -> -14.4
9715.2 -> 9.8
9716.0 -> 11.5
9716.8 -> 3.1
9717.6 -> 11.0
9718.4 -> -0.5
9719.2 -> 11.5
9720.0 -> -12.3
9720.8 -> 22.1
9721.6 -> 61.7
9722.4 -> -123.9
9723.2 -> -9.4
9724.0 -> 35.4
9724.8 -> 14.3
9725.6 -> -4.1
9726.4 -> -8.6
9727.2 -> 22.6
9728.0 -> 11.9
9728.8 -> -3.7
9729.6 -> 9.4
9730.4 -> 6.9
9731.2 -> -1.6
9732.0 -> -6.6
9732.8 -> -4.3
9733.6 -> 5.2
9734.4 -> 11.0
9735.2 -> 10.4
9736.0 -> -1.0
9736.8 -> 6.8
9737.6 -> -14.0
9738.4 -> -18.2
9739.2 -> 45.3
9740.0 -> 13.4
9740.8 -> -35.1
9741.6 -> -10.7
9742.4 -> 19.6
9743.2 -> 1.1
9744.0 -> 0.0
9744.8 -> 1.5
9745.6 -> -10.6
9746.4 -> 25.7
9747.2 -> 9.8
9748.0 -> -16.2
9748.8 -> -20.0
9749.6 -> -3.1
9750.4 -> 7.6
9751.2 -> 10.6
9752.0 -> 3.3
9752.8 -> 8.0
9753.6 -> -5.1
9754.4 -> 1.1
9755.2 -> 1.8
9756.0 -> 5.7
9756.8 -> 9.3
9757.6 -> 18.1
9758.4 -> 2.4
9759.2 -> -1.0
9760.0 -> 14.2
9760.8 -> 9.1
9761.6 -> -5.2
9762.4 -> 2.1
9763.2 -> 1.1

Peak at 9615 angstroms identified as [O III] 5007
